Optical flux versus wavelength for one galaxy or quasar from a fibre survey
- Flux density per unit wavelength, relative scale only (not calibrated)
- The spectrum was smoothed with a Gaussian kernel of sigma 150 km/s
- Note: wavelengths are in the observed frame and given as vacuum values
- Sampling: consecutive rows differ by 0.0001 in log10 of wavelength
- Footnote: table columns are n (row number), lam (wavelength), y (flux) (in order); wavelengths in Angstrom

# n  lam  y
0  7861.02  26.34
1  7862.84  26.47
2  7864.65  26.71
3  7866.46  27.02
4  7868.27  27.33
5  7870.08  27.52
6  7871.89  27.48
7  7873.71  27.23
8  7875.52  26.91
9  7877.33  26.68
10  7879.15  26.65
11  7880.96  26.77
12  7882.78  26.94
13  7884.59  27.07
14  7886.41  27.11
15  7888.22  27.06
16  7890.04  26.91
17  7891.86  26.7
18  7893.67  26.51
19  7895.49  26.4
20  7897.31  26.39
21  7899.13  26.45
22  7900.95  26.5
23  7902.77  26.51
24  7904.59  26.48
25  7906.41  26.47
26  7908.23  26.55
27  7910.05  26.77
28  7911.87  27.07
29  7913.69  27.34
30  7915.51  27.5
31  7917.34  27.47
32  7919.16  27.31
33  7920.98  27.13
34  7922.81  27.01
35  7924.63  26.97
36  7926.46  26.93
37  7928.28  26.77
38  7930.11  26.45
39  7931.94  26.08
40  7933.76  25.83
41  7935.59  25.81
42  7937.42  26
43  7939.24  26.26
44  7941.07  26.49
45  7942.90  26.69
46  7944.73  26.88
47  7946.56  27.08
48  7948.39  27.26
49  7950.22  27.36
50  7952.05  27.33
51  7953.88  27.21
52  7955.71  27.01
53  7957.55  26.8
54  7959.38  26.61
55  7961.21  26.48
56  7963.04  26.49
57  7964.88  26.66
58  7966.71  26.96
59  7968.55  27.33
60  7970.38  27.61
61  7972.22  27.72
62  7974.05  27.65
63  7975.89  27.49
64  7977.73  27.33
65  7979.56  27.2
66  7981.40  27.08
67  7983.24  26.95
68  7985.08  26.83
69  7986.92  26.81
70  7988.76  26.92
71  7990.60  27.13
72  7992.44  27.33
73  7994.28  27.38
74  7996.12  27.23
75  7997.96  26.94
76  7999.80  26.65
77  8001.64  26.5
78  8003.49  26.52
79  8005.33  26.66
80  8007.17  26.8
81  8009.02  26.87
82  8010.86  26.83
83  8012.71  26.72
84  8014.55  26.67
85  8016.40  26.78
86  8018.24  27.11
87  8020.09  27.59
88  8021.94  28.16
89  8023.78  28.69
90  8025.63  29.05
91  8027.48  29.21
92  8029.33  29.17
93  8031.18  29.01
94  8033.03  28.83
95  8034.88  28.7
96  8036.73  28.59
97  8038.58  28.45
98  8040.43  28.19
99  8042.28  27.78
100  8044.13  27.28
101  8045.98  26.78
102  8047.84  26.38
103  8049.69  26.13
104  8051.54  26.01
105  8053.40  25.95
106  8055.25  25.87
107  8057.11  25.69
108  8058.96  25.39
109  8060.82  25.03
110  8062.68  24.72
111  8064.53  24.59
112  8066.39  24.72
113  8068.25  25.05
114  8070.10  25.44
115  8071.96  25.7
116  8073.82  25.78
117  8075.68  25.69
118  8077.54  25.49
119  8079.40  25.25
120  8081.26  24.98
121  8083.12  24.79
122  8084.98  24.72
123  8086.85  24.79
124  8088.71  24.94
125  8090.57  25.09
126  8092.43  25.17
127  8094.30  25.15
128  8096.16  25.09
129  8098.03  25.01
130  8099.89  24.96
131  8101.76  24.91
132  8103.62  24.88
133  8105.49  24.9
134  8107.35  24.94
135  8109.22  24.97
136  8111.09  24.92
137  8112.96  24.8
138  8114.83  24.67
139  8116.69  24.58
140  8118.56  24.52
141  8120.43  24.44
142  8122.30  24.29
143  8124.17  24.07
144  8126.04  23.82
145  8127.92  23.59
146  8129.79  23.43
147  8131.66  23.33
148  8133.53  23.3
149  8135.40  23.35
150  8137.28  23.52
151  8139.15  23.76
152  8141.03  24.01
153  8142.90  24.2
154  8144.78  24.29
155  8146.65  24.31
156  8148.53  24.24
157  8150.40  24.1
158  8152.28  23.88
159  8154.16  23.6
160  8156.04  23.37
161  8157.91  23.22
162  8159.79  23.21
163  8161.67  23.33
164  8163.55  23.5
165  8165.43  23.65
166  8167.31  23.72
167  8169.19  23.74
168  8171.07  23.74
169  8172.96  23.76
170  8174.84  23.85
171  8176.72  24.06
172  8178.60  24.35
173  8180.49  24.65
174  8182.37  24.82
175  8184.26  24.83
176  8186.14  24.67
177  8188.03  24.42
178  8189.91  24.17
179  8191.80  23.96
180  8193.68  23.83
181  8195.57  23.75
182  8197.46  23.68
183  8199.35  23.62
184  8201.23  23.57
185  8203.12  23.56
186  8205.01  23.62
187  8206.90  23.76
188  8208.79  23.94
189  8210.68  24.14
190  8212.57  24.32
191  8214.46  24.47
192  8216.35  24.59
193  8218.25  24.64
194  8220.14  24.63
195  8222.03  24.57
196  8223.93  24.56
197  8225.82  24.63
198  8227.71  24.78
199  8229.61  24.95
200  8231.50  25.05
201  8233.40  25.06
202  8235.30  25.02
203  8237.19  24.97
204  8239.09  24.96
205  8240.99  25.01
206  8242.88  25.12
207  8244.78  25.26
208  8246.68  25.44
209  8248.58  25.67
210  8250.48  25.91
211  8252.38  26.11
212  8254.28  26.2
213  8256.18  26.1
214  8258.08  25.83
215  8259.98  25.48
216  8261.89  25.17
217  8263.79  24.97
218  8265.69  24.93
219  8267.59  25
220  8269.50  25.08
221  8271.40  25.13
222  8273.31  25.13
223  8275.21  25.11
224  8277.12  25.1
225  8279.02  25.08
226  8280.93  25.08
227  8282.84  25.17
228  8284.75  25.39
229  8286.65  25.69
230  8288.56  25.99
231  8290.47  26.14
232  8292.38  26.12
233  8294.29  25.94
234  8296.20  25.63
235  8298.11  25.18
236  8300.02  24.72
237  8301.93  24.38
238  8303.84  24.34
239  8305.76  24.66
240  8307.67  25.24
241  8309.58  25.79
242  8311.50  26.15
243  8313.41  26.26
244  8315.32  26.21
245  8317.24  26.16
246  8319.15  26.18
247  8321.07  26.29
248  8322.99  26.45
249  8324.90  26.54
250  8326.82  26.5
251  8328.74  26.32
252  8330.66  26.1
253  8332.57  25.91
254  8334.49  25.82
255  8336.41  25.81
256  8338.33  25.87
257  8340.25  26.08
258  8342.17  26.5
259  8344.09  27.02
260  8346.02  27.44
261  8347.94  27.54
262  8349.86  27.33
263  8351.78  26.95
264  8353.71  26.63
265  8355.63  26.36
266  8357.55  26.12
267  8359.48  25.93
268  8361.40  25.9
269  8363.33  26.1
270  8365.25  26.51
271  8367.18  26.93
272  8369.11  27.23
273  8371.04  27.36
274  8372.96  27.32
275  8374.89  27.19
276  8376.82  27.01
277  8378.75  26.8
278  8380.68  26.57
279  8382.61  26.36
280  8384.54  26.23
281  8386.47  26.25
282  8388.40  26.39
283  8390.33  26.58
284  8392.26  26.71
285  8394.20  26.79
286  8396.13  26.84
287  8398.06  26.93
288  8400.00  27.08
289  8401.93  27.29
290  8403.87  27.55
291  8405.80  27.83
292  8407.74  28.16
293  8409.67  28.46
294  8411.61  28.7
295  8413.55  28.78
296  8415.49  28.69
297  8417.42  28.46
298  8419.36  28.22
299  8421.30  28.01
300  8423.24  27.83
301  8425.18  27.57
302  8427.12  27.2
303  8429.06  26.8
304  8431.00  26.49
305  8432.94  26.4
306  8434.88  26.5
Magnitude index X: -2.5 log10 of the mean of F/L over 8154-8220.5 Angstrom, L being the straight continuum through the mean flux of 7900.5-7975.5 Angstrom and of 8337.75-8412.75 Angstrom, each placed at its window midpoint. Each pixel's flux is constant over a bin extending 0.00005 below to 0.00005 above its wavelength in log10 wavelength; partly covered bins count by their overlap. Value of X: 0.12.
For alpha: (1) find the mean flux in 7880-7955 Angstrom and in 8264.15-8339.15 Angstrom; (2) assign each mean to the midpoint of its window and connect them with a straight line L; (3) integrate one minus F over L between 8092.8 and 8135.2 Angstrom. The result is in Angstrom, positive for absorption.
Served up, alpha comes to 2.8 Angstrom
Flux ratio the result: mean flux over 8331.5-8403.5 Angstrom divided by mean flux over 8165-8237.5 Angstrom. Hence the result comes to 1.1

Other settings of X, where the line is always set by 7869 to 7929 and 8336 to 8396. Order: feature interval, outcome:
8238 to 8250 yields 0.06 mag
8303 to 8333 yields 0.03 mag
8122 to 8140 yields 0.14 mag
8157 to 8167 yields 0.15 mag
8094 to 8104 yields 0.07 mag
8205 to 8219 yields 0.11 mag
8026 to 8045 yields -0.07 mag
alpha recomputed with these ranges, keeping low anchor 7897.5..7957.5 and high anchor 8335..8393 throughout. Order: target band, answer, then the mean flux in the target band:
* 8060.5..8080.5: 1.1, 25.2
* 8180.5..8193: 1.0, 24.5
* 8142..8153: 1.0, 24.2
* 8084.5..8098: 0.9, 25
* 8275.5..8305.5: 1.5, 25.3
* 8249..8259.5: 0.3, 26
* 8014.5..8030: -0.8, 28.1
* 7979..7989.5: -0.1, 26.9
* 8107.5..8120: 0.9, 24.7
